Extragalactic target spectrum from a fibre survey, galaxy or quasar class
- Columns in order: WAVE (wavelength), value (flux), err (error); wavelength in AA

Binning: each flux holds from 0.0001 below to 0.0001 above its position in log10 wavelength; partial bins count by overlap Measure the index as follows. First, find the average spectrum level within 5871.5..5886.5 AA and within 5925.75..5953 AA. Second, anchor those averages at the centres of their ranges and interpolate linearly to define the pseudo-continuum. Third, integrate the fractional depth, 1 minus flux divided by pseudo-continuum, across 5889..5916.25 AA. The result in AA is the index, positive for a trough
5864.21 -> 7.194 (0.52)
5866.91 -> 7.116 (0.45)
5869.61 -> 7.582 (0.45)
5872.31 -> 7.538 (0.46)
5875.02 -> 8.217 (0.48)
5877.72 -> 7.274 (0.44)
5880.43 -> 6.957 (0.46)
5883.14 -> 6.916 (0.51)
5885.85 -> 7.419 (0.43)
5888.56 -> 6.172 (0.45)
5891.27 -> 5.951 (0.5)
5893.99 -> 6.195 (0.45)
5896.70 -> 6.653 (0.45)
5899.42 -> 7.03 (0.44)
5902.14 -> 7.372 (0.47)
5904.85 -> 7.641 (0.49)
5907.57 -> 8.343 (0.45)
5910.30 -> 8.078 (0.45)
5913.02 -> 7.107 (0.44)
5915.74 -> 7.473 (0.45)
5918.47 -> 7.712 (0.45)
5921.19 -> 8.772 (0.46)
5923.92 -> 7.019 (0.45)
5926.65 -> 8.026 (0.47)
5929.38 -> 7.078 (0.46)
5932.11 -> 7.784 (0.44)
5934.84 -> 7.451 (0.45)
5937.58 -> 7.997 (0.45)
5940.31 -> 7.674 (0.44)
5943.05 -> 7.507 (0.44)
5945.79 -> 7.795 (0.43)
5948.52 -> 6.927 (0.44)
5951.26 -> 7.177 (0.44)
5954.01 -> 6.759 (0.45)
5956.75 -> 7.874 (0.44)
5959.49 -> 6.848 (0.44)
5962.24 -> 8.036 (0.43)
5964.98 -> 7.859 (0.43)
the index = 1.1 AA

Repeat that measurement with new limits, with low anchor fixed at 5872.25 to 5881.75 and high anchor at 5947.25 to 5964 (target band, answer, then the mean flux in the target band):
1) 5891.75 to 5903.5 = 1.1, 6.75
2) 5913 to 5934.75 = -0.8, 7.64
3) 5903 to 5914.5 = -0.6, 7.77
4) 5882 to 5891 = 0.9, 6.73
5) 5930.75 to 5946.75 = -0.8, 7.7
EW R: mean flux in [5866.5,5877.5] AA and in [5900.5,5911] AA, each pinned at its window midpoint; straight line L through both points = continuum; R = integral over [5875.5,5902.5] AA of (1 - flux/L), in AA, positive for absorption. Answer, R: 3.2 AA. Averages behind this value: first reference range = 7.63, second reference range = 7.82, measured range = 6.82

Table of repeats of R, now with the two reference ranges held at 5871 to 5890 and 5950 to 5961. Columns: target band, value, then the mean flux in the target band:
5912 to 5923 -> -0.9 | 7.76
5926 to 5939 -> -0.8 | 7.65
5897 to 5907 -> -0.2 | 7.35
